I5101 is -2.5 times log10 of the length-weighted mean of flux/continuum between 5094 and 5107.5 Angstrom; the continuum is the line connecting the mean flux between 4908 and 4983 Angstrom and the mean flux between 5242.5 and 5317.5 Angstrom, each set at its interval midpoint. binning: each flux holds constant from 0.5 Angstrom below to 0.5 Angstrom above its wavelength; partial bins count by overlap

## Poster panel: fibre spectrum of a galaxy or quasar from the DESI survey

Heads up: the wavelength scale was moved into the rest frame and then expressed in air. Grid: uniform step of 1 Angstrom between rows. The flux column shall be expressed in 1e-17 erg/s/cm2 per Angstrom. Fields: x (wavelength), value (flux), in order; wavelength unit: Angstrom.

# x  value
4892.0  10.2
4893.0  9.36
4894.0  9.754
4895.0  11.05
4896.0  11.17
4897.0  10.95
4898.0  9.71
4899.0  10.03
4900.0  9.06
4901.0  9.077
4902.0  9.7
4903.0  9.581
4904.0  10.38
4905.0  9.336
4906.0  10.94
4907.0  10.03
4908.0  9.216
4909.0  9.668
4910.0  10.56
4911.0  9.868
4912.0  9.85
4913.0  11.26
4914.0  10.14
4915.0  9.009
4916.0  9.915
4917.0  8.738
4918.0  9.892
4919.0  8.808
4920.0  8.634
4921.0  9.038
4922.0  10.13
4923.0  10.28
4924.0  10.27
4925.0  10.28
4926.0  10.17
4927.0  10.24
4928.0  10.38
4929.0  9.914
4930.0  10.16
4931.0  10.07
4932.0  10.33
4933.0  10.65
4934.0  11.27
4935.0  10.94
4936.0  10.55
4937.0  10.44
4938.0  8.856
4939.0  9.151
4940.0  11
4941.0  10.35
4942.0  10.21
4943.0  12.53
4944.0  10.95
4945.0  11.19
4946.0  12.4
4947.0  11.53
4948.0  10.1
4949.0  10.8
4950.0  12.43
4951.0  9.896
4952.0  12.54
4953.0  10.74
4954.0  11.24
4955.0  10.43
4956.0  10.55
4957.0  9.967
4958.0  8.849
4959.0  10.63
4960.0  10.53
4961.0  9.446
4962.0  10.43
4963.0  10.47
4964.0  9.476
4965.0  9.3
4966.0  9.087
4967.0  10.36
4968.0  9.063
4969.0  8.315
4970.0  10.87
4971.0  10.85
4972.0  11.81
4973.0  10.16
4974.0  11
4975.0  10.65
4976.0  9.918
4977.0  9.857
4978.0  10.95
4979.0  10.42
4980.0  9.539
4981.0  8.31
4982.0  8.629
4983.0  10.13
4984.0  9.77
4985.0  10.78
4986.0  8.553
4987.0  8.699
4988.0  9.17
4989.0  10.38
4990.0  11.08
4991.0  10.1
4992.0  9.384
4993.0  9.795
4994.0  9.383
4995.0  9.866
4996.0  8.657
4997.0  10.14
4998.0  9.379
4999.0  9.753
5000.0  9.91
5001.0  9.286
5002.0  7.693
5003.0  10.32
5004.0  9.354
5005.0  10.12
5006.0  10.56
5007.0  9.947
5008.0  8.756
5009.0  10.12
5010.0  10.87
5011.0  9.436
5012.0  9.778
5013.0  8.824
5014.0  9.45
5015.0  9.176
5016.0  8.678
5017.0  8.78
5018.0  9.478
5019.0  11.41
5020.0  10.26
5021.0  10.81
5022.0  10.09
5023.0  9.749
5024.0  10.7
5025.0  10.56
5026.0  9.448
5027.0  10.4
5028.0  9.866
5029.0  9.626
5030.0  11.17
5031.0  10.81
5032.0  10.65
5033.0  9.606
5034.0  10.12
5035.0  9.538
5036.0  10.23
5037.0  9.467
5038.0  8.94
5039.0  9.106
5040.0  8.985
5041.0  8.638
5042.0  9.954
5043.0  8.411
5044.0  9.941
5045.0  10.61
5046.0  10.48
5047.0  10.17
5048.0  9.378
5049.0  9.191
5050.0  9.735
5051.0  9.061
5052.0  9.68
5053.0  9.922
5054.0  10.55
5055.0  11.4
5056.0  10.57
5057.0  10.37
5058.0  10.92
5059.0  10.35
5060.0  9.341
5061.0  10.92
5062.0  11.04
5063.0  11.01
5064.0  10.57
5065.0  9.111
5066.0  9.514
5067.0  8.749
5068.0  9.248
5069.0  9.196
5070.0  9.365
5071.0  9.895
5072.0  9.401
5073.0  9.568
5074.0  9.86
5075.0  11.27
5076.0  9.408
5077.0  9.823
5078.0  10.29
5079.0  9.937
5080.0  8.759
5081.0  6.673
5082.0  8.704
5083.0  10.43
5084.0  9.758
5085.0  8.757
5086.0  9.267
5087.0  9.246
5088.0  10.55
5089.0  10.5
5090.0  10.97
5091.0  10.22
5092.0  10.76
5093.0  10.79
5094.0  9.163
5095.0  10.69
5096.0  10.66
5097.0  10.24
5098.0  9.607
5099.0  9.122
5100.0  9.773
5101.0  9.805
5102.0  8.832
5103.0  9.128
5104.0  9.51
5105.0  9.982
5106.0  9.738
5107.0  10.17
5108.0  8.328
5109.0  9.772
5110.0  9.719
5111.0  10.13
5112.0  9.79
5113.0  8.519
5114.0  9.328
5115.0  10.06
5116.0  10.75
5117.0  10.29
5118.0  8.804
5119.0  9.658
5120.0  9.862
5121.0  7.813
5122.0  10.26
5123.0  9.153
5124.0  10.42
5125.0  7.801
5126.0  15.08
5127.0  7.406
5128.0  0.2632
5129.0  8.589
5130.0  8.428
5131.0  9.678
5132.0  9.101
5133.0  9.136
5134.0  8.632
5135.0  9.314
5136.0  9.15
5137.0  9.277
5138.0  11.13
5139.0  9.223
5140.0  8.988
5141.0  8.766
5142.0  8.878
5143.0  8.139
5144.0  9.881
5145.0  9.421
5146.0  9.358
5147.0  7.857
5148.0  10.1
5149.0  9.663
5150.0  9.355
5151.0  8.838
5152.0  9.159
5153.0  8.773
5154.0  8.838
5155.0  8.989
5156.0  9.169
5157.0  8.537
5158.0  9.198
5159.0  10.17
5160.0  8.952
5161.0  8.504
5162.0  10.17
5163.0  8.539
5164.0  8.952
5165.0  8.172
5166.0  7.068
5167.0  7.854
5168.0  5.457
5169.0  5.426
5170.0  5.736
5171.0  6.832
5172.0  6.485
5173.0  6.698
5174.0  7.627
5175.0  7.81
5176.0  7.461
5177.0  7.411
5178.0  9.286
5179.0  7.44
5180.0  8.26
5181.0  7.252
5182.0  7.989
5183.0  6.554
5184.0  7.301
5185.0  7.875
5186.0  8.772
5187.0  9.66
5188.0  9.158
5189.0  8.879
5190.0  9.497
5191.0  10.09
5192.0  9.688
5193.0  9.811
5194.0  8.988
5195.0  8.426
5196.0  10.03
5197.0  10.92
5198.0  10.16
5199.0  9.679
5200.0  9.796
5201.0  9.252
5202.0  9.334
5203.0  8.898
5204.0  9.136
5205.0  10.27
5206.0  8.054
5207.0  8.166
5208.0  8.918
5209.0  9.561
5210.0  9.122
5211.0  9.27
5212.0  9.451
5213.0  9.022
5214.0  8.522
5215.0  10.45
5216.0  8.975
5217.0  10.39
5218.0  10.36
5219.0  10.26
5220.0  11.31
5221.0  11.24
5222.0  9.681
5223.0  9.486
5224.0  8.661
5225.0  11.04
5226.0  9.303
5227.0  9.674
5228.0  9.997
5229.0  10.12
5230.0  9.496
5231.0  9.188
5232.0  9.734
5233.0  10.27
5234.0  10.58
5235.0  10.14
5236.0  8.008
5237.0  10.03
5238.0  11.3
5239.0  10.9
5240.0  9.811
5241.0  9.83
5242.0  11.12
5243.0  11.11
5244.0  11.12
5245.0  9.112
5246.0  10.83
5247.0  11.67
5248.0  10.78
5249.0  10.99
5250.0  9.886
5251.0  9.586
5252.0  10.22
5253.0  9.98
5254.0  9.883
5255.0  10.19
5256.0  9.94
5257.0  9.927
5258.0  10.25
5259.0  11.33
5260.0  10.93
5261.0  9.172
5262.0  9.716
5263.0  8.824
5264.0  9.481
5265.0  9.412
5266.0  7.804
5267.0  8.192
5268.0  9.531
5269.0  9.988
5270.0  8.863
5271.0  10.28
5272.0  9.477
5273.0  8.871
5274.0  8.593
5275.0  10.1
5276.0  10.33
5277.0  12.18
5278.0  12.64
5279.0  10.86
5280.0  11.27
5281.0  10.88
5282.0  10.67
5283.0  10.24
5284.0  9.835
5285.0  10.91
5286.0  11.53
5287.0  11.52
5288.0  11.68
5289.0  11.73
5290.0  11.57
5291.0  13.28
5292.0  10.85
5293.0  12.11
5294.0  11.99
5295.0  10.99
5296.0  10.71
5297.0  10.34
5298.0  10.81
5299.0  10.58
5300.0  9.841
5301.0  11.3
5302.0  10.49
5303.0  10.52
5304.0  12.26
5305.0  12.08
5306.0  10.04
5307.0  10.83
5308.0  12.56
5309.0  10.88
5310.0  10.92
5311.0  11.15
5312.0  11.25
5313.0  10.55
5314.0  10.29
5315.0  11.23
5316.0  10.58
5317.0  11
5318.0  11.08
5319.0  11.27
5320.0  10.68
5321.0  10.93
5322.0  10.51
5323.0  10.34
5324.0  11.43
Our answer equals 0.067 mag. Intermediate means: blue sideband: 10.2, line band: 9.77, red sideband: 10.6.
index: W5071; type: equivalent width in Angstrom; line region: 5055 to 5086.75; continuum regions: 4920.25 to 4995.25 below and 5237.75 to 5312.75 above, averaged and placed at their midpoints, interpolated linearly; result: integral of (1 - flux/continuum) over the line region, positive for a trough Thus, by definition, 1.80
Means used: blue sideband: 10.2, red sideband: 10.6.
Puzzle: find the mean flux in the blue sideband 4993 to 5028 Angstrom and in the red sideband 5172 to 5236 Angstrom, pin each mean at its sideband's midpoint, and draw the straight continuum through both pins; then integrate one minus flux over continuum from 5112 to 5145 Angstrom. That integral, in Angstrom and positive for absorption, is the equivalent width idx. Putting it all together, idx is 0.9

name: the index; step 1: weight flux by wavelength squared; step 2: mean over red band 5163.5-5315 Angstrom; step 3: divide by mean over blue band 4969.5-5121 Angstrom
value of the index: 1.07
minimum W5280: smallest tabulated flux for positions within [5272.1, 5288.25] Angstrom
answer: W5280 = 8.593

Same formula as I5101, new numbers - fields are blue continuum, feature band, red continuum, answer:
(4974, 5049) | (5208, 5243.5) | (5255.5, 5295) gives 0.04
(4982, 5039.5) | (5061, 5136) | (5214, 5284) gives 0.04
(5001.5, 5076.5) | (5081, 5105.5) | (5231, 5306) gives 0.02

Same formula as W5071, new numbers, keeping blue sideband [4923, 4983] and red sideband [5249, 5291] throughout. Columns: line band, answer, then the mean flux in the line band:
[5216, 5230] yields 0.3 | 10.1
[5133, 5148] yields 1.6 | 9.18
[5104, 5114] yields 0.7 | 9.56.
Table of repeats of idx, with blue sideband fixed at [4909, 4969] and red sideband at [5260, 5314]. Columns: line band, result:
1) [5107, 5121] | 1.16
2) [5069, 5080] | 0.63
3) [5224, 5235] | 0.69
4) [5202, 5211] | 1.27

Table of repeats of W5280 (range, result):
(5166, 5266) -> 5.426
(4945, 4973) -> 8.315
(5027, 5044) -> 8.411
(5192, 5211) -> 8.054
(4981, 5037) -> 7.693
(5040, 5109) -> 6.673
